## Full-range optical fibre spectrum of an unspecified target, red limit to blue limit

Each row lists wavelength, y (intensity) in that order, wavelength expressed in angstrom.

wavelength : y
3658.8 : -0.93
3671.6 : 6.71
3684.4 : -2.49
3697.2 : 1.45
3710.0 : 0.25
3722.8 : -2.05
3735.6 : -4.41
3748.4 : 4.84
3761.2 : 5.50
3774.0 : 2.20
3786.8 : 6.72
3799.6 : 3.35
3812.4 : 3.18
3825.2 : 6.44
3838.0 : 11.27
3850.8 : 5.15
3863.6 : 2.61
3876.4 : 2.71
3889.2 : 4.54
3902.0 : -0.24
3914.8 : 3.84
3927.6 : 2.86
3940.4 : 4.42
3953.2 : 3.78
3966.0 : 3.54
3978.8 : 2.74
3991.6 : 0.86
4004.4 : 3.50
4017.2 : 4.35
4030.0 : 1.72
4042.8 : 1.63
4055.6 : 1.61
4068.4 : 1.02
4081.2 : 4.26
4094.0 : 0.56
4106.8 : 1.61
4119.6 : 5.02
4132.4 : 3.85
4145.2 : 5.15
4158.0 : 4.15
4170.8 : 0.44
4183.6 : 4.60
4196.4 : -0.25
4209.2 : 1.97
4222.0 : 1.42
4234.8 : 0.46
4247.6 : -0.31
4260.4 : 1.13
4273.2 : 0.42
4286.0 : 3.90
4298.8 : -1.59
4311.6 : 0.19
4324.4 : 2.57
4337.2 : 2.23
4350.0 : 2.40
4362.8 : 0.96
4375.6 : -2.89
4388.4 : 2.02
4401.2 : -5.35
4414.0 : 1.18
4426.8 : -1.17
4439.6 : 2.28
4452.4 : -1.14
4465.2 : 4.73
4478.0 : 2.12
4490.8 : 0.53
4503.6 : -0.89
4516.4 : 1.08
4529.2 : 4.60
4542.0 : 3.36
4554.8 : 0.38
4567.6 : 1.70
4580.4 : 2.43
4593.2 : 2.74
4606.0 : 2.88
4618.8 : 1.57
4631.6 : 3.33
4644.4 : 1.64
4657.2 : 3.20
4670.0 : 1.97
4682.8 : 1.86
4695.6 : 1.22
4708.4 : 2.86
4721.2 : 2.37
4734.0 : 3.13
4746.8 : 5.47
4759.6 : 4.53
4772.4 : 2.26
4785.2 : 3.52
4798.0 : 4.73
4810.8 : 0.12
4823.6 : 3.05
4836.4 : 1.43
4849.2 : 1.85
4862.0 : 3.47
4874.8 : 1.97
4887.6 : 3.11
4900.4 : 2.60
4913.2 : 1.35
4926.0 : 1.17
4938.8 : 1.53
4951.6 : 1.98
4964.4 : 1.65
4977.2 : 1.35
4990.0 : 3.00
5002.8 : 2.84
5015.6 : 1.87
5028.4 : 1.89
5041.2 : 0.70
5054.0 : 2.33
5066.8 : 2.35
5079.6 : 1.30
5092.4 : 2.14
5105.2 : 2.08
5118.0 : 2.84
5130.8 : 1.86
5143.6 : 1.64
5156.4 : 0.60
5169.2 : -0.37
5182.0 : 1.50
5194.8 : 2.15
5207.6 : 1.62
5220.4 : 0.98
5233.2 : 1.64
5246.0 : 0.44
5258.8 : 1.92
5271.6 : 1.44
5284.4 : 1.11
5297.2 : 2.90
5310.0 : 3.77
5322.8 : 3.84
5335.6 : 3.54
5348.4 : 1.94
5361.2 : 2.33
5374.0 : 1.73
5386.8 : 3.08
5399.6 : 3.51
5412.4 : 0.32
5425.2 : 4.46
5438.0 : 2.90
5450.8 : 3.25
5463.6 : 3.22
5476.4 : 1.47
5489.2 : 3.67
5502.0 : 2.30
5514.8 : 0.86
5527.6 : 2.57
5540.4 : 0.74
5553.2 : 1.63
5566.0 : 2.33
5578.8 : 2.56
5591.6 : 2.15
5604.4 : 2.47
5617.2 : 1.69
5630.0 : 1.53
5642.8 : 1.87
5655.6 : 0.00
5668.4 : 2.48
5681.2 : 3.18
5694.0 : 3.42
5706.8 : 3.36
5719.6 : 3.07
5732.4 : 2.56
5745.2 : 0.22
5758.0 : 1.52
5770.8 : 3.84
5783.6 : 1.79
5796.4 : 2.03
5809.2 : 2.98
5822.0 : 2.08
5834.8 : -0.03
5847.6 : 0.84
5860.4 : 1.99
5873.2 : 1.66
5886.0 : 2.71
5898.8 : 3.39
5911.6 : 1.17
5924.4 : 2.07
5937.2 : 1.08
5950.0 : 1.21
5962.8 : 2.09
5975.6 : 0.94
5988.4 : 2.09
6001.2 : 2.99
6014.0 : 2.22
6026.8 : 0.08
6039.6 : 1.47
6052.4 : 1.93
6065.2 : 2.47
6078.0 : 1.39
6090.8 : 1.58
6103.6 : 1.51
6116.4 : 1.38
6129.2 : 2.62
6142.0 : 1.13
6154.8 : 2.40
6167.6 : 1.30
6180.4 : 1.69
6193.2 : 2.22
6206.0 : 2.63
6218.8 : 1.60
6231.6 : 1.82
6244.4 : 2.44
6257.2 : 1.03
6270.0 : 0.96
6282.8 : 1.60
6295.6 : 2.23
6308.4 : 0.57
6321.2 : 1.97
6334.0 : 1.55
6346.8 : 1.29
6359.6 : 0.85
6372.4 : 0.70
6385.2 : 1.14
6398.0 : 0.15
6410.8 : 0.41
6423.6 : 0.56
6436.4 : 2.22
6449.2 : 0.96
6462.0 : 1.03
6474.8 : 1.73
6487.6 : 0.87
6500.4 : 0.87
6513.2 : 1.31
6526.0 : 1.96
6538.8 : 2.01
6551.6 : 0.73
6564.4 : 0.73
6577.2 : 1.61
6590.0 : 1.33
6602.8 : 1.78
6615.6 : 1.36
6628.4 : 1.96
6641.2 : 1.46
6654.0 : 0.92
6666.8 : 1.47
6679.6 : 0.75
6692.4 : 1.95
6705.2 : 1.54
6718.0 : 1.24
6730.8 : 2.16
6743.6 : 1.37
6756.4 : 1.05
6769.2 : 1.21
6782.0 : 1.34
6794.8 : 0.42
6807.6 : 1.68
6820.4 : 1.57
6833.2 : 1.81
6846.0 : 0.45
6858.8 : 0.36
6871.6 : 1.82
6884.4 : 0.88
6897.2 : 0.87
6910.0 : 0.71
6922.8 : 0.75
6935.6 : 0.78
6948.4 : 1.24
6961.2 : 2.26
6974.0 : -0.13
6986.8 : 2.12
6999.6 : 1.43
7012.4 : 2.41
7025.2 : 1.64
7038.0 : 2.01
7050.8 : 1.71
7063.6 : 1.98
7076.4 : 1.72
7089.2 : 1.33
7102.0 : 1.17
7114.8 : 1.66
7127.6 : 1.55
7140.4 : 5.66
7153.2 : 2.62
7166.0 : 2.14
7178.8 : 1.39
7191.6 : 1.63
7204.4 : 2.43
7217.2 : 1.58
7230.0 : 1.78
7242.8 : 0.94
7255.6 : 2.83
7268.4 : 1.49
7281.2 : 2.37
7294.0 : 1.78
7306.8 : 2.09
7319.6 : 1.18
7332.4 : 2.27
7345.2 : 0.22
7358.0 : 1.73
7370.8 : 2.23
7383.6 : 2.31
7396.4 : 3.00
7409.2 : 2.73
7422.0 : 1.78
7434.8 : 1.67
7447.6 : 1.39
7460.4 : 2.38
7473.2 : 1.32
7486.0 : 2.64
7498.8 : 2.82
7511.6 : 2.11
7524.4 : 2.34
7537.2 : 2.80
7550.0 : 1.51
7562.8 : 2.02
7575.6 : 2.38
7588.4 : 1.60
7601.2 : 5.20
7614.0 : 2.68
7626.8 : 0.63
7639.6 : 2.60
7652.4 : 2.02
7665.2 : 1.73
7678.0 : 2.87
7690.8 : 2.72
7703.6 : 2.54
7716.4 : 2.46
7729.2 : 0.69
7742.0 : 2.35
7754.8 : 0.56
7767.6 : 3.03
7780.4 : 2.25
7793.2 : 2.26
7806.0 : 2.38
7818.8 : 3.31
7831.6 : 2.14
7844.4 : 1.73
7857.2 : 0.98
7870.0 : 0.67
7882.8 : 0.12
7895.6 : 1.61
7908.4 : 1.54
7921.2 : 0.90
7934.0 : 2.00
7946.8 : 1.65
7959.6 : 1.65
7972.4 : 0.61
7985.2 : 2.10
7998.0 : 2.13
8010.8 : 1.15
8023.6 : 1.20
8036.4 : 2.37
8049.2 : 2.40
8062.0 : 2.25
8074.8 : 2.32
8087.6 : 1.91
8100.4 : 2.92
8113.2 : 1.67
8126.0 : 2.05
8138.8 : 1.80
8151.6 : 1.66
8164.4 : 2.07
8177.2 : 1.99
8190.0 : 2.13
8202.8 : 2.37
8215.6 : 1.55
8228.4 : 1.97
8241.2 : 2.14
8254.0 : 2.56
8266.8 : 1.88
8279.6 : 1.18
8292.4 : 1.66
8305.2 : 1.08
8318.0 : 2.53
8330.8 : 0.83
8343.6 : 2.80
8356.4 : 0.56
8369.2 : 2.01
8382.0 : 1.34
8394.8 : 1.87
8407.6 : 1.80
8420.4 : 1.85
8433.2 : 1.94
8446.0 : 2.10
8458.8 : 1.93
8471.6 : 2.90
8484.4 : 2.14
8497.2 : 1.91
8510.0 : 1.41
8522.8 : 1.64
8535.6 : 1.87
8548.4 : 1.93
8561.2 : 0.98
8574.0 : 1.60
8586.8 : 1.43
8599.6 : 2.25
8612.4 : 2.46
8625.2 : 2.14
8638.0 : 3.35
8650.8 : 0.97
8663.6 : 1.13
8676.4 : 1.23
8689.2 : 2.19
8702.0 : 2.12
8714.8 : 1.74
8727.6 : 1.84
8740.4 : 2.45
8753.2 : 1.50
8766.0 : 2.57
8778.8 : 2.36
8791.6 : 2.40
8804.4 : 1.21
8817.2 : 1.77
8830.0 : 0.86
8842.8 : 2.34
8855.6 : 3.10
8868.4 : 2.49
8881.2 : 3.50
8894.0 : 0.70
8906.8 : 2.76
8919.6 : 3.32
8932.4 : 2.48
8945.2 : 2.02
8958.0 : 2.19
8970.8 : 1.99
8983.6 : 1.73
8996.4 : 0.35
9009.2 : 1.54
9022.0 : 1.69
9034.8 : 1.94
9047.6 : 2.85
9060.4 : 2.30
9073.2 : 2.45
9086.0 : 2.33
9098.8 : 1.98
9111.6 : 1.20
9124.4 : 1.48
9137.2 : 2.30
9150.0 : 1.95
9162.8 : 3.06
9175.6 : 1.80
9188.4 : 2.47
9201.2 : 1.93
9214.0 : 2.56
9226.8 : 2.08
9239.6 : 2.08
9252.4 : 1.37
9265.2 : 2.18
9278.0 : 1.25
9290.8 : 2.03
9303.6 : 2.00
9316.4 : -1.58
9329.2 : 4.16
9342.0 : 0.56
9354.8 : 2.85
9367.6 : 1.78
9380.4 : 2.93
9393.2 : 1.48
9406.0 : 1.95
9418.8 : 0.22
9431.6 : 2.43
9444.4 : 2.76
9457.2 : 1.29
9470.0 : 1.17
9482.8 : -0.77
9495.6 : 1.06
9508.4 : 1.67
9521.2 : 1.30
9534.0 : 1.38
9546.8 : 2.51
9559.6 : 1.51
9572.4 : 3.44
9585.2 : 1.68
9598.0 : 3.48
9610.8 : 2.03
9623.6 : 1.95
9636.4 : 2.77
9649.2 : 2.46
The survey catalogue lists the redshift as 0.916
